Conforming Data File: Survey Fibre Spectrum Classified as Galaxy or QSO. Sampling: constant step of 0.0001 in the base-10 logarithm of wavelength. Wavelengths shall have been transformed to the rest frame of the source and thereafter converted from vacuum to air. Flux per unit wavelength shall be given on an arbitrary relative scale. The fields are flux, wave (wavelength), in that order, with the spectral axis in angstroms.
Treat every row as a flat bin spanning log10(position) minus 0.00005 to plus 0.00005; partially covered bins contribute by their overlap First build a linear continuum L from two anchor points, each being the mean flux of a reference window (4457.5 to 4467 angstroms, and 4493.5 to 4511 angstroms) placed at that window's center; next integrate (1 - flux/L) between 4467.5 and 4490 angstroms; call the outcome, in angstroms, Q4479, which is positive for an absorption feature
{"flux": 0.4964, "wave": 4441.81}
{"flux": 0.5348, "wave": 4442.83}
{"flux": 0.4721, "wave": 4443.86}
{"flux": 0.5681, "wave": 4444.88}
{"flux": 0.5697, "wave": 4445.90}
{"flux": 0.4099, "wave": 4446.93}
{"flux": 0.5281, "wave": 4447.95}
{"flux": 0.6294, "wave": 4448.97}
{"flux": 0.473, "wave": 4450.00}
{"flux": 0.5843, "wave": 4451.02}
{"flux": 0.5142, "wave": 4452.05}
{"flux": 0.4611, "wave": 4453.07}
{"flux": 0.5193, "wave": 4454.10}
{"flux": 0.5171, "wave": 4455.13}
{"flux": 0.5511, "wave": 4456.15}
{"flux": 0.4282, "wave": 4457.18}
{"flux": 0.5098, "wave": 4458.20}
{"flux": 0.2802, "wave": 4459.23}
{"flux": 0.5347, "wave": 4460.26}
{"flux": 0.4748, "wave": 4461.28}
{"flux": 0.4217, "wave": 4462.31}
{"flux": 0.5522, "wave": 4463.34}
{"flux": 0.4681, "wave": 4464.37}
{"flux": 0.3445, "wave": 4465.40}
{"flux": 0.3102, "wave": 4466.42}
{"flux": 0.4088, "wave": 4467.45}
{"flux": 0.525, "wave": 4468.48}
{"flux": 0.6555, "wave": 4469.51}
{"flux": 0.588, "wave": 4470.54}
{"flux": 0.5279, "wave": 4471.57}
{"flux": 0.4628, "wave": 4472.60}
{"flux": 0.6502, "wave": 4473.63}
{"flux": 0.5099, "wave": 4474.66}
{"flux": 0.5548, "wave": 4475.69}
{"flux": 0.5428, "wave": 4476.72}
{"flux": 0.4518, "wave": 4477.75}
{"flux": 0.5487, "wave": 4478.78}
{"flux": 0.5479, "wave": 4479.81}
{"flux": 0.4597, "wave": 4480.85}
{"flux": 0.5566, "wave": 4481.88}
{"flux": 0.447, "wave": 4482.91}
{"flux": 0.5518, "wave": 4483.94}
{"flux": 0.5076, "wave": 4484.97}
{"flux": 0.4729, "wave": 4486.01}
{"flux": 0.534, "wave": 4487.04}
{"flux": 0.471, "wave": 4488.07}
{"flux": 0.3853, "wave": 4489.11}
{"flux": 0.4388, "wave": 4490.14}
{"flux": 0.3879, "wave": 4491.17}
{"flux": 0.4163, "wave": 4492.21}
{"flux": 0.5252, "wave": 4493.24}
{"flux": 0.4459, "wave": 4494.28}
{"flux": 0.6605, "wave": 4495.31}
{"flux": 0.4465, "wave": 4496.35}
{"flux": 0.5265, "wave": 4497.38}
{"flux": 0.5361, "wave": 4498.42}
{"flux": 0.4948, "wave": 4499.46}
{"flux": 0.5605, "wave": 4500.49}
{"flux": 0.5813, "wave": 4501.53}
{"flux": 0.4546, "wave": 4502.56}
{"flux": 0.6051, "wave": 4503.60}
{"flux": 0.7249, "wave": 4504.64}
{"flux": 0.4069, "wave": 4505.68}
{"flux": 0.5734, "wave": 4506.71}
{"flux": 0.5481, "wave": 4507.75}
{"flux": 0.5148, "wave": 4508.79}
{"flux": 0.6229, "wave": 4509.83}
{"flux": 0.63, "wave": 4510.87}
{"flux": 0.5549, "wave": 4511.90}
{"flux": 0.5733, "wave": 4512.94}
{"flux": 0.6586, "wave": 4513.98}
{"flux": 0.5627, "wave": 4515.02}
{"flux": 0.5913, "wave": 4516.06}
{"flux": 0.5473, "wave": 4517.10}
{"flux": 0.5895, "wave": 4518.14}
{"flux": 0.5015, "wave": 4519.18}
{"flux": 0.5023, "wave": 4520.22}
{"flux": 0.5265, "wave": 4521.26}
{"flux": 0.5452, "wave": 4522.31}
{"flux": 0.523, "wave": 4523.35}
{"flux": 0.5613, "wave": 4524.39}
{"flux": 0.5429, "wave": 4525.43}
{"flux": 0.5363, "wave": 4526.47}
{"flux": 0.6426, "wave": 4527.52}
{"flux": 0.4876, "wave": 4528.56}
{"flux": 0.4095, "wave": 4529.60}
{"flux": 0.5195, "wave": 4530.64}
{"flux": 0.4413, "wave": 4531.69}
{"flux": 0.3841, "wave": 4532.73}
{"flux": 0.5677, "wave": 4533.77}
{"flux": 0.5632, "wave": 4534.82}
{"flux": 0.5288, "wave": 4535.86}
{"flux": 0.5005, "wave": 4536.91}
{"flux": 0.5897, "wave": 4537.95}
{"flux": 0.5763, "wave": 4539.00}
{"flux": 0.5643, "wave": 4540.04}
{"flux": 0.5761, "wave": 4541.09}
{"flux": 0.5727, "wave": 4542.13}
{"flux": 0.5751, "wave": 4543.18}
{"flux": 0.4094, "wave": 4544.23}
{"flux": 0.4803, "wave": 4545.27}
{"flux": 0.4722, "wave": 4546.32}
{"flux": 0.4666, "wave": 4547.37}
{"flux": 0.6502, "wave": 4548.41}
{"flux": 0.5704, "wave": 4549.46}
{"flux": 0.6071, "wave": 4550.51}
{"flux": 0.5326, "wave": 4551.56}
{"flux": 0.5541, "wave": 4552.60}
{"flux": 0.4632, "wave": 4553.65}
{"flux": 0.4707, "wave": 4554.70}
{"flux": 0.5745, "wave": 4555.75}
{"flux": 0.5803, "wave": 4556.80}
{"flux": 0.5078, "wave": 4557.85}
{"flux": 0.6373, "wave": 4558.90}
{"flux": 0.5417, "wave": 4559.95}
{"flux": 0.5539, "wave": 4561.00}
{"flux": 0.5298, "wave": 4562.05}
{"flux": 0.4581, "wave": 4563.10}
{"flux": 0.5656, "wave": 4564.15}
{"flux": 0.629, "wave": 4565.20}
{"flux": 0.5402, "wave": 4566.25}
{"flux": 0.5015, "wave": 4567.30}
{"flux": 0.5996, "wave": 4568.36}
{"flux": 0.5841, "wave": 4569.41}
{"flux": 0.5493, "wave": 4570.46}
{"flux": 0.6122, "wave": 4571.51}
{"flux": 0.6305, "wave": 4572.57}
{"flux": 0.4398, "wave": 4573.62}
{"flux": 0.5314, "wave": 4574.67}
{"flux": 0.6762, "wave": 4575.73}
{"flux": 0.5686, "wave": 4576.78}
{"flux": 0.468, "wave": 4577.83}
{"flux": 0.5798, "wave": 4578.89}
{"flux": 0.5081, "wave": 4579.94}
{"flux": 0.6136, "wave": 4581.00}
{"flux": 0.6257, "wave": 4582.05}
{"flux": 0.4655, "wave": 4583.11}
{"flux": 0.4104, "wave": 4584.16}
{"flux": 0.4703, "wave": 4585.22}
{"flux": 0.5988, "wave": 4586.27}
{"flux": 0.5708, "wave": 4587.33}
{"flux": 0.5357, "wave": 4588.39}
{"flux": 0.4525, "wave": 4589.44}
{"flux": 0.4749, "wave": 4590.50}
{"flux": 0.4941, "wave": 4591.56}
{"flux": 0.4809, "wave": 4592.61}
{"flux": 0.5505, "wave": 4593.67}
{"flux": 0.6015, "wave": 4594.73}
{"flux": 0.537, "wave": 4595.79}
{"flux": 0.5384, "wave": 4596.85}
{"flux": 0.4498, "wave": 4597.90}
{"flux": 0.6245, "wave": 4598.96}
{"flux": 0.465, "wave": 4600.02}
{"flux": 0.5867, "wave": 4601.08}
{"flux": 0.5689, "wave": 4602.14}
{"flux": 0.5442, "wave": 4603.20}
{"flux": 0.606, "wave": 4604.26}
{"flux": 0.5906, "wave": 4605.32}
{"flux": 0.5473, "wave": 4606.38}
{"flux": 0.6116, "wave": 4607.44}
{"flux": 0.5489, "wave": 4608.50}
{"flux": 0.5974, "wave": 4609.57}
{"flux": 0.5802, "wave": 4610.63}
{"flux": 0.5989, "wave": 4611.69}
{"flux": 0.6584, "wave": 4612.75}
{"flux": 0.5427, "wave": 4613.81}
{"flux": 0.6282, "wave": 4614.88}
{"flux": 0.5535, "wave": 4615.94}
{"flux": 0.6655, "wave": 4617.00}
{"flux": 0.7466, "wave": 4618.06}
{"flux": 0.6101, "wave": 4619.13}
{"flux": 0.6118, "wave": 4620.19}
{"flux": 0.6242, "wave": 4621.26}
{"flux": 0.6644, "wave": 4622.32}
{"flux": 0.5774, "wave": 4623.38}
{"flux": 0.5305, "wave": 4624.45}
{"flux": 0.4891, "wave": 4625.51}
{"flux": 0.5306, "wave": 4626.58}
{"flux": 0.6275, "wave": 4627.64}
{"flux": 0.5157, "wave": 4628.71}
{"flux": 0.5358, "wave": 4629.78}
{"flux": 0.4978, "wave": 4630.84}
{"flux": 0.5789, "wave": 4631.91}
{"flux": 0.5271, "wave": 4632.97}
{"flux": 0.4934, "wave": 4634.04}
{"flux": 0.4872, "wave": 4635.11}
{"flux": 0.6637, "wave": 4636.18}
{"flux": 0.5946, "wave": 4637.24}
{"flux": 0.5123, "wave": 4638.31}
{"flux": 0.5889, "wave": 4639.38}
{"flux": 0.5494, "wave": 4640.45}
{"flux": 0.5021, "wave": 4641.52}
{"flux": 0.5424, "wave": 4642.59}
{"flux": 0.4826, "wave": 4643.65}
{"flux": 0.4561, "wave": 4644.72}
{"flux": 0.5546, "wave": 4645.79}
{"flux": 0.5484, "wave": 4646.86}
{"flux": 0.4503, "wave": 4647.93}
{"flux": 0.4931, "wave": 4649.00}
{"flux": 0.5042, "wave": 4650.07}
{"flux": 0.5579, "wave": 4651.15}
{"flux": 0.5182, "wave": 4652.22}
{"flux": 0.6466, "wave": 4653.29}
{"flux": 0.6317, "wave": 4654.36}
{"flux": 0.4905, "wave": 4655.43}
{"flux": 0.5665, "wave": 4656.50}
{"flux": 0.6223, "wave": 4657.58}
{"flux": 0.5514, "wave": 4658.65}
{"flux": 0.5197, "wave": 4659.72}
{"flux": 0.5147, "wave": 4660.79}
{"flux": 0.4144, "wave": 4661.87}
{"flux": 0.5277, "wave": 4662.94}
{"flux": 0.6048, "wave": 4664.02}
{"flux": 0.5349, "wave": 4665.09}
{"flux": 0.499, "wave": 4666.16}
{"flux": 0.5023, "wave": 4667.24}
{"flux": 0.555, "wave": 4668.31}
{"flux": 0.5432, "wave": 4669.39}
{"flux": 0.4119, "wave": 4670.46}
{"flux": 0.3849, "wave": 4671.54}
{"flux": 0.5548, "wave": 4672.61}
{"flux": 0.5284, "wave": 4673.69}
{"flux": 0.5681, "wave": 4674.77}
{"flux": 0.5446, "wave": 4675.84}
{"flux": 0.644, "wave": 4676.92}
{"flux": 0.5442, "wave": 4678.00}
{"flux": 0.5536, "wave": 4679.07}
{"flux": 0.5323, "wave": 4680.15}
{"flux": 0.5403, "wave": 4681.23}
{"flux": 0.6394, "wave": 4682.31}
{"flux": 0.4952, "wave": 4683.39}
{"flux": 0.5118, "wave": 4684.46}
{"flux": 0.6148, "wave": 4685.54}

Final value -1.9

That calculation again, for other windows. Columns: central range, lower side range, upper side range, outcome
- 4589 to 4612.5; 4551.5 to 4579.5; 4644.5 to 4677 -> -0.27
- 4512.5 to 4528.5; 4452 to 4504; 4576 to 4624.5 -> -1.18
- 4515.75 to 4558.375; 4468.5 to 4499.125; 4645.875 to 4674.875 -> -1.31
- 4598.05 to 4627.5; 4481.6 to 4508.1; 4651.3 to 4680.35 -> -3.27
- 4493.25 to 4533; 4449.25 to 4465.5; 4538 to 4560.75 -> -1.70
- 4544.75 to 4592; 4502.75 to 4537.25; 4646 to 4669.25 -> 0.03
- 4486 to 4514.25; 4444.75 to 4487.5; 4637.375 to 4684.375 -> -1.01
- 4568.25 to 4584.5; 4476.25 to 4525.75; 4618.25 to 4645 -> -0.32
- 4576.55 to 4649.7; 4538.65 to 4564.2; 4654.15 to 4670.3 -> -2.17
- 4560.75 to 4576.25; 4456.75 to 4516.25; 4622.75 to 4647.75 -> -0.99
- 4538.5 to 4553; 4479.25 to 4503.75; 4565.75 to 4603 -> -0.56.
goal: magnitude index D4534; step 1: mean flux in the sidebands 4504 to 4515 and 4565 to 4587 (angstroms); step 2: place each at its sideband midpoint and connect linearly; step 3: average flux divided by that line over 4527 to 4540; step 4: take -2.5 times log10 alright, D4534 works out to 0.100 mag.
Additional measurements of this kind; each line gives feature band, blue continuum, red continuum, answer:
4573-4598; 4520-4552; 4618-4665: 0.021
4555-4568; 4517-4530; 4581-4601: -0.047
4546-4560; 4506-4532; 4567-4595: -0.005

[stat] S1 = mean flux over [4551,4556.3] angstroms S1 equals 0.52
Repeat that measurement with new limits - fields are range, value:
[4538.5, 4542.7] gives 0.573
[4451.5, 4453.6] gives 0.488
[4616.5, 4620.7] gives 0.659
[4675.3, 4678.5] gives 0.578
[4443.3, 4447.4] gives 0.505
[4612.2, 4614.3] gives 0.603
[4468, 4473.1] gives 0.552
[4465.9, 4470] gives 0.474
